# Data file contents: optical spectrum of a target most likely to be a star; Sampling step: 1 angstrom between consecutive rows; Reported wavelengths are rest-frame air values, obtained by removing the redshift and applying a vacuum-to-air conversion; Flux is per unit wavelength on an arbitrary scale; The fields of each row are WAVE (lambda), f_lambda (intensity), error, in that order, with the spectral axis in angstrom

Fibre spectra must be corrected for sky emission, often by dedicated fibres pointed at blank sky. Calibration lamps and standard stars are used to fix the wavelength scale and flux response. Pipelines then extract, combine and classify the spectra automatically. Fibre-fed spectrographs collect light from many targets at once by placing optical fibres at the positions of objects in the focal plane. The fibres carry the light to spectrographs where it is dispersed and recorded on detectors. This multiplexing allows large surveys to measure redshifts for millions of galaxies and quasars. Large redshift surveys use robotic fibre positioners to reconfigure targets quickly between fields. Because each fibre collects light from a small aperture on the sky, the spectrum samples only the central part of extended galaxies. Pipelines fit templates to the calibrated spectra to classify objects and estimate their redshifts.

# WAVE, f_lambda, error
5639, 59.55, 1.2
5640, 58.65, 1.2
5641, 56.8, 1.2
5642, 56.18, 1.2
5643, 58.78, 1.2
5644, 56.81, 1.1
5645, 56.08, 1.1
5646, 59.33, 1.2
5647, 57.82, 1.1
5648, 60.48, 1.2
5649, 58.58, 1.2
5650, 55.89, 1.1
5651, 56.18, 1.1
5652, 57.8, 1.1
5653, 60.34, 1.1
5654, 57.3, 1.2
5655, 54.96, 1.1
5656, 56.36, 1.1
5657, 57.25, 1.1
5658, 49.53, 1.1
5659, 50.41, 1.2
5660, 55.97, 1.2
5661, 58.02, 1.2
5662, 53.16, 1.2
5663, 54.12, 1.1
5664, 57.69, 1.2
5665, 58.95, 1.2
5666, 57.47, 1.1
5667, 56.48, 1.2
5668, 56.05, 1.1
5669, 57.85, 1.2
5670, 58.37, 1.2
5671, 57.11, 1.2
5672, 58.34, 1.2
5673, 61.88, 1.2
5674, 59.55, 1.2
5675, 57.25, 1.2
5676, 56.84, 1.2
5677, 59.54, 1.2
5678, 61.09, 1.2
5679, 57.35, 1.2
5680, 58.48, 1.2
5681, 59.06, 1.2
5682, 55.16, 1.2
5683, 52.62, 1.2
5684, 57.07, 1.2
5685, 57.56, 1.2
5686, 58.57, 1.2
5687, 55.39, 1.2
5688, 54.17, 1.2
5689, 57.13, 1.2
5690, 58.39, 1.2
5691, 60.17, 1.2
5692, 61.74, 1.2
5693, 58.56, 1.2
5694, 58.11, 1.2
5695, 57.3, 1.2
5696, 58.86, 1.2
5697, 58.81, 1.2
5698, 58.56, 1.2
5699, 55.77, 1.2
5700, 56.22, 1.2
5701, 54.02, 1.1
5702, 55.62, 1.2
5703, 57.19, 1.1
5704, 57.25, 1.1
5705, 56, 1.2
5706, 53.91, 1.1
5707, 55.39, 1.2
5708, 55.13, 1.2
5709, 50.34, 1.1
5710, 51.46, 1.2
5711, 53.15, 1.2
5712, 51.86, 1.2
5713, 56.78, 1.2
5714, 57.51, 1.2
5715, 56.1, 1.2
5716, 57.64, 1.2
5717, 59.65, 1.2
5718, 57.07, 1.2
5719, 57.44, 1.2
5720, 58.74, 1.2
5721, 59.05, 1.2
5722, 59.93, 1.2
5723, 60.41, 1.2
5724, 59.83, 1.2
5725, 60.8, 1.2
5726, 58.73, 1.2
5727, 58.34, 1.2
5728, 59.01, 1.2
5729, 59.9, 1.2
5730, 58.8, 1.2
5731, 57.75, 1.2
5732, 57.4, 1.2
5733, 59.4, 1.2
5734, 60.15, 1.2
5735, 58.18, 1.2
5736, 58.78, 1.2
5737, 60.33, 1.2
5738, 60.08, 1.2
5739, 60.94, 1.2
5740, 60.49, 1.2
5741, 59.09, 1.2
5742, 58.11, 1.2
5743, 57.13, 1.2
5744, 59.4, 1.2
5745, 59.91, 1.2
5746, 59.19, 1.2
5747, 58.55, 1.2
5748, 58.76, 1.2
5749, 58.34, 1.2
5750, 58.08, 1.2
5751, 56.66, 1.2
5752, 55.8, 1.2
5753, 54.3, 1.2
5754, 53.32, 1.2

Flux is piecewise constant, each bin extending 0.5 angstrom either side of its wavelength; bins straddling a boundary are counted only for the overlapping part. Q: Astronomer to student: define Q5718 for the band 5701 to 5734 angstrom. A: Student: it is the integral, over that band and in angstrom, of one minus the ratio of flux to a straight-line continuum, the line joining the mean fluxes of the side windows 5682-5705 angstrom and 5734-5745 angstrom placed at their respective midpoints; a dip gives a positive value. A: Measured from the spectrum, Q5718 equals 0.7 angstrom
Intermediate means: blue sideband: 57.2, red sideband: 59.3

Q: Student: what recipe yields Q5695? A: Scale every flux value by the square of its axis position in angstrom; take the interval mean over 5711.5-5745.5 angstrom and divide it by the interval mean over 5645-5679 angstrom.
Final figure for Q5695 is 1.05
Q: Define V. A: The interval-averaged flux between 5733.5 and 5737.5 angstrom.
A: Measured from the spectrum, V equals 59.4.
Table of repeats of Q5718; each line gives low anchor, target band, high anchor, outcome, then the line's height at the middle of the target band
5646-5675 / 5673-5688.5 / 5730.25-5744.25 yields 0.0 angstrom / 57.5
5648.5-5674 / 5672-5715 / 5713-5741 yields 0.7 angstrom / 57.8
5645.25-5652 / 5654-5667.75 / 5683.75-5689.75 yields 0.5 angstrom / 57.6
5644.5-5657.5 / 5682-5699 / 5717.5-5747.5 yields 0.2 angstrom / 58.3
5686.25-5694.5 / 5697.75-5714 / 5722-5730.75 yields 1.0 angstrom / 58.6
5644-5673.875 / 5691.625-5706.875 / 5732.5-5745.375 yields 0.3 angstrom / 58.2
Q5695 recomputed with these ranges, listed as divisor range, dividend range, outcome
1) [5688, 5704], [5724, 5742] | 1.04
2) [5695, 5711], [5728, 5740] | 1.08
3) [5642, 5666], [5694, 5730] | 1.03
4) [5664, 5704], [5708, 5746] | 1.02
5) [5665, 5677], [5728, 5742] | 1.04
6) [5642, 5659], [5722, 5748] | 1.07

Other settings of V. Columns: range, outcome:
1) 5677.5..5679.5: 59.2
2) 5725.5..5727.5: 58.5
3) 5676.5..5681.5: 59.1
